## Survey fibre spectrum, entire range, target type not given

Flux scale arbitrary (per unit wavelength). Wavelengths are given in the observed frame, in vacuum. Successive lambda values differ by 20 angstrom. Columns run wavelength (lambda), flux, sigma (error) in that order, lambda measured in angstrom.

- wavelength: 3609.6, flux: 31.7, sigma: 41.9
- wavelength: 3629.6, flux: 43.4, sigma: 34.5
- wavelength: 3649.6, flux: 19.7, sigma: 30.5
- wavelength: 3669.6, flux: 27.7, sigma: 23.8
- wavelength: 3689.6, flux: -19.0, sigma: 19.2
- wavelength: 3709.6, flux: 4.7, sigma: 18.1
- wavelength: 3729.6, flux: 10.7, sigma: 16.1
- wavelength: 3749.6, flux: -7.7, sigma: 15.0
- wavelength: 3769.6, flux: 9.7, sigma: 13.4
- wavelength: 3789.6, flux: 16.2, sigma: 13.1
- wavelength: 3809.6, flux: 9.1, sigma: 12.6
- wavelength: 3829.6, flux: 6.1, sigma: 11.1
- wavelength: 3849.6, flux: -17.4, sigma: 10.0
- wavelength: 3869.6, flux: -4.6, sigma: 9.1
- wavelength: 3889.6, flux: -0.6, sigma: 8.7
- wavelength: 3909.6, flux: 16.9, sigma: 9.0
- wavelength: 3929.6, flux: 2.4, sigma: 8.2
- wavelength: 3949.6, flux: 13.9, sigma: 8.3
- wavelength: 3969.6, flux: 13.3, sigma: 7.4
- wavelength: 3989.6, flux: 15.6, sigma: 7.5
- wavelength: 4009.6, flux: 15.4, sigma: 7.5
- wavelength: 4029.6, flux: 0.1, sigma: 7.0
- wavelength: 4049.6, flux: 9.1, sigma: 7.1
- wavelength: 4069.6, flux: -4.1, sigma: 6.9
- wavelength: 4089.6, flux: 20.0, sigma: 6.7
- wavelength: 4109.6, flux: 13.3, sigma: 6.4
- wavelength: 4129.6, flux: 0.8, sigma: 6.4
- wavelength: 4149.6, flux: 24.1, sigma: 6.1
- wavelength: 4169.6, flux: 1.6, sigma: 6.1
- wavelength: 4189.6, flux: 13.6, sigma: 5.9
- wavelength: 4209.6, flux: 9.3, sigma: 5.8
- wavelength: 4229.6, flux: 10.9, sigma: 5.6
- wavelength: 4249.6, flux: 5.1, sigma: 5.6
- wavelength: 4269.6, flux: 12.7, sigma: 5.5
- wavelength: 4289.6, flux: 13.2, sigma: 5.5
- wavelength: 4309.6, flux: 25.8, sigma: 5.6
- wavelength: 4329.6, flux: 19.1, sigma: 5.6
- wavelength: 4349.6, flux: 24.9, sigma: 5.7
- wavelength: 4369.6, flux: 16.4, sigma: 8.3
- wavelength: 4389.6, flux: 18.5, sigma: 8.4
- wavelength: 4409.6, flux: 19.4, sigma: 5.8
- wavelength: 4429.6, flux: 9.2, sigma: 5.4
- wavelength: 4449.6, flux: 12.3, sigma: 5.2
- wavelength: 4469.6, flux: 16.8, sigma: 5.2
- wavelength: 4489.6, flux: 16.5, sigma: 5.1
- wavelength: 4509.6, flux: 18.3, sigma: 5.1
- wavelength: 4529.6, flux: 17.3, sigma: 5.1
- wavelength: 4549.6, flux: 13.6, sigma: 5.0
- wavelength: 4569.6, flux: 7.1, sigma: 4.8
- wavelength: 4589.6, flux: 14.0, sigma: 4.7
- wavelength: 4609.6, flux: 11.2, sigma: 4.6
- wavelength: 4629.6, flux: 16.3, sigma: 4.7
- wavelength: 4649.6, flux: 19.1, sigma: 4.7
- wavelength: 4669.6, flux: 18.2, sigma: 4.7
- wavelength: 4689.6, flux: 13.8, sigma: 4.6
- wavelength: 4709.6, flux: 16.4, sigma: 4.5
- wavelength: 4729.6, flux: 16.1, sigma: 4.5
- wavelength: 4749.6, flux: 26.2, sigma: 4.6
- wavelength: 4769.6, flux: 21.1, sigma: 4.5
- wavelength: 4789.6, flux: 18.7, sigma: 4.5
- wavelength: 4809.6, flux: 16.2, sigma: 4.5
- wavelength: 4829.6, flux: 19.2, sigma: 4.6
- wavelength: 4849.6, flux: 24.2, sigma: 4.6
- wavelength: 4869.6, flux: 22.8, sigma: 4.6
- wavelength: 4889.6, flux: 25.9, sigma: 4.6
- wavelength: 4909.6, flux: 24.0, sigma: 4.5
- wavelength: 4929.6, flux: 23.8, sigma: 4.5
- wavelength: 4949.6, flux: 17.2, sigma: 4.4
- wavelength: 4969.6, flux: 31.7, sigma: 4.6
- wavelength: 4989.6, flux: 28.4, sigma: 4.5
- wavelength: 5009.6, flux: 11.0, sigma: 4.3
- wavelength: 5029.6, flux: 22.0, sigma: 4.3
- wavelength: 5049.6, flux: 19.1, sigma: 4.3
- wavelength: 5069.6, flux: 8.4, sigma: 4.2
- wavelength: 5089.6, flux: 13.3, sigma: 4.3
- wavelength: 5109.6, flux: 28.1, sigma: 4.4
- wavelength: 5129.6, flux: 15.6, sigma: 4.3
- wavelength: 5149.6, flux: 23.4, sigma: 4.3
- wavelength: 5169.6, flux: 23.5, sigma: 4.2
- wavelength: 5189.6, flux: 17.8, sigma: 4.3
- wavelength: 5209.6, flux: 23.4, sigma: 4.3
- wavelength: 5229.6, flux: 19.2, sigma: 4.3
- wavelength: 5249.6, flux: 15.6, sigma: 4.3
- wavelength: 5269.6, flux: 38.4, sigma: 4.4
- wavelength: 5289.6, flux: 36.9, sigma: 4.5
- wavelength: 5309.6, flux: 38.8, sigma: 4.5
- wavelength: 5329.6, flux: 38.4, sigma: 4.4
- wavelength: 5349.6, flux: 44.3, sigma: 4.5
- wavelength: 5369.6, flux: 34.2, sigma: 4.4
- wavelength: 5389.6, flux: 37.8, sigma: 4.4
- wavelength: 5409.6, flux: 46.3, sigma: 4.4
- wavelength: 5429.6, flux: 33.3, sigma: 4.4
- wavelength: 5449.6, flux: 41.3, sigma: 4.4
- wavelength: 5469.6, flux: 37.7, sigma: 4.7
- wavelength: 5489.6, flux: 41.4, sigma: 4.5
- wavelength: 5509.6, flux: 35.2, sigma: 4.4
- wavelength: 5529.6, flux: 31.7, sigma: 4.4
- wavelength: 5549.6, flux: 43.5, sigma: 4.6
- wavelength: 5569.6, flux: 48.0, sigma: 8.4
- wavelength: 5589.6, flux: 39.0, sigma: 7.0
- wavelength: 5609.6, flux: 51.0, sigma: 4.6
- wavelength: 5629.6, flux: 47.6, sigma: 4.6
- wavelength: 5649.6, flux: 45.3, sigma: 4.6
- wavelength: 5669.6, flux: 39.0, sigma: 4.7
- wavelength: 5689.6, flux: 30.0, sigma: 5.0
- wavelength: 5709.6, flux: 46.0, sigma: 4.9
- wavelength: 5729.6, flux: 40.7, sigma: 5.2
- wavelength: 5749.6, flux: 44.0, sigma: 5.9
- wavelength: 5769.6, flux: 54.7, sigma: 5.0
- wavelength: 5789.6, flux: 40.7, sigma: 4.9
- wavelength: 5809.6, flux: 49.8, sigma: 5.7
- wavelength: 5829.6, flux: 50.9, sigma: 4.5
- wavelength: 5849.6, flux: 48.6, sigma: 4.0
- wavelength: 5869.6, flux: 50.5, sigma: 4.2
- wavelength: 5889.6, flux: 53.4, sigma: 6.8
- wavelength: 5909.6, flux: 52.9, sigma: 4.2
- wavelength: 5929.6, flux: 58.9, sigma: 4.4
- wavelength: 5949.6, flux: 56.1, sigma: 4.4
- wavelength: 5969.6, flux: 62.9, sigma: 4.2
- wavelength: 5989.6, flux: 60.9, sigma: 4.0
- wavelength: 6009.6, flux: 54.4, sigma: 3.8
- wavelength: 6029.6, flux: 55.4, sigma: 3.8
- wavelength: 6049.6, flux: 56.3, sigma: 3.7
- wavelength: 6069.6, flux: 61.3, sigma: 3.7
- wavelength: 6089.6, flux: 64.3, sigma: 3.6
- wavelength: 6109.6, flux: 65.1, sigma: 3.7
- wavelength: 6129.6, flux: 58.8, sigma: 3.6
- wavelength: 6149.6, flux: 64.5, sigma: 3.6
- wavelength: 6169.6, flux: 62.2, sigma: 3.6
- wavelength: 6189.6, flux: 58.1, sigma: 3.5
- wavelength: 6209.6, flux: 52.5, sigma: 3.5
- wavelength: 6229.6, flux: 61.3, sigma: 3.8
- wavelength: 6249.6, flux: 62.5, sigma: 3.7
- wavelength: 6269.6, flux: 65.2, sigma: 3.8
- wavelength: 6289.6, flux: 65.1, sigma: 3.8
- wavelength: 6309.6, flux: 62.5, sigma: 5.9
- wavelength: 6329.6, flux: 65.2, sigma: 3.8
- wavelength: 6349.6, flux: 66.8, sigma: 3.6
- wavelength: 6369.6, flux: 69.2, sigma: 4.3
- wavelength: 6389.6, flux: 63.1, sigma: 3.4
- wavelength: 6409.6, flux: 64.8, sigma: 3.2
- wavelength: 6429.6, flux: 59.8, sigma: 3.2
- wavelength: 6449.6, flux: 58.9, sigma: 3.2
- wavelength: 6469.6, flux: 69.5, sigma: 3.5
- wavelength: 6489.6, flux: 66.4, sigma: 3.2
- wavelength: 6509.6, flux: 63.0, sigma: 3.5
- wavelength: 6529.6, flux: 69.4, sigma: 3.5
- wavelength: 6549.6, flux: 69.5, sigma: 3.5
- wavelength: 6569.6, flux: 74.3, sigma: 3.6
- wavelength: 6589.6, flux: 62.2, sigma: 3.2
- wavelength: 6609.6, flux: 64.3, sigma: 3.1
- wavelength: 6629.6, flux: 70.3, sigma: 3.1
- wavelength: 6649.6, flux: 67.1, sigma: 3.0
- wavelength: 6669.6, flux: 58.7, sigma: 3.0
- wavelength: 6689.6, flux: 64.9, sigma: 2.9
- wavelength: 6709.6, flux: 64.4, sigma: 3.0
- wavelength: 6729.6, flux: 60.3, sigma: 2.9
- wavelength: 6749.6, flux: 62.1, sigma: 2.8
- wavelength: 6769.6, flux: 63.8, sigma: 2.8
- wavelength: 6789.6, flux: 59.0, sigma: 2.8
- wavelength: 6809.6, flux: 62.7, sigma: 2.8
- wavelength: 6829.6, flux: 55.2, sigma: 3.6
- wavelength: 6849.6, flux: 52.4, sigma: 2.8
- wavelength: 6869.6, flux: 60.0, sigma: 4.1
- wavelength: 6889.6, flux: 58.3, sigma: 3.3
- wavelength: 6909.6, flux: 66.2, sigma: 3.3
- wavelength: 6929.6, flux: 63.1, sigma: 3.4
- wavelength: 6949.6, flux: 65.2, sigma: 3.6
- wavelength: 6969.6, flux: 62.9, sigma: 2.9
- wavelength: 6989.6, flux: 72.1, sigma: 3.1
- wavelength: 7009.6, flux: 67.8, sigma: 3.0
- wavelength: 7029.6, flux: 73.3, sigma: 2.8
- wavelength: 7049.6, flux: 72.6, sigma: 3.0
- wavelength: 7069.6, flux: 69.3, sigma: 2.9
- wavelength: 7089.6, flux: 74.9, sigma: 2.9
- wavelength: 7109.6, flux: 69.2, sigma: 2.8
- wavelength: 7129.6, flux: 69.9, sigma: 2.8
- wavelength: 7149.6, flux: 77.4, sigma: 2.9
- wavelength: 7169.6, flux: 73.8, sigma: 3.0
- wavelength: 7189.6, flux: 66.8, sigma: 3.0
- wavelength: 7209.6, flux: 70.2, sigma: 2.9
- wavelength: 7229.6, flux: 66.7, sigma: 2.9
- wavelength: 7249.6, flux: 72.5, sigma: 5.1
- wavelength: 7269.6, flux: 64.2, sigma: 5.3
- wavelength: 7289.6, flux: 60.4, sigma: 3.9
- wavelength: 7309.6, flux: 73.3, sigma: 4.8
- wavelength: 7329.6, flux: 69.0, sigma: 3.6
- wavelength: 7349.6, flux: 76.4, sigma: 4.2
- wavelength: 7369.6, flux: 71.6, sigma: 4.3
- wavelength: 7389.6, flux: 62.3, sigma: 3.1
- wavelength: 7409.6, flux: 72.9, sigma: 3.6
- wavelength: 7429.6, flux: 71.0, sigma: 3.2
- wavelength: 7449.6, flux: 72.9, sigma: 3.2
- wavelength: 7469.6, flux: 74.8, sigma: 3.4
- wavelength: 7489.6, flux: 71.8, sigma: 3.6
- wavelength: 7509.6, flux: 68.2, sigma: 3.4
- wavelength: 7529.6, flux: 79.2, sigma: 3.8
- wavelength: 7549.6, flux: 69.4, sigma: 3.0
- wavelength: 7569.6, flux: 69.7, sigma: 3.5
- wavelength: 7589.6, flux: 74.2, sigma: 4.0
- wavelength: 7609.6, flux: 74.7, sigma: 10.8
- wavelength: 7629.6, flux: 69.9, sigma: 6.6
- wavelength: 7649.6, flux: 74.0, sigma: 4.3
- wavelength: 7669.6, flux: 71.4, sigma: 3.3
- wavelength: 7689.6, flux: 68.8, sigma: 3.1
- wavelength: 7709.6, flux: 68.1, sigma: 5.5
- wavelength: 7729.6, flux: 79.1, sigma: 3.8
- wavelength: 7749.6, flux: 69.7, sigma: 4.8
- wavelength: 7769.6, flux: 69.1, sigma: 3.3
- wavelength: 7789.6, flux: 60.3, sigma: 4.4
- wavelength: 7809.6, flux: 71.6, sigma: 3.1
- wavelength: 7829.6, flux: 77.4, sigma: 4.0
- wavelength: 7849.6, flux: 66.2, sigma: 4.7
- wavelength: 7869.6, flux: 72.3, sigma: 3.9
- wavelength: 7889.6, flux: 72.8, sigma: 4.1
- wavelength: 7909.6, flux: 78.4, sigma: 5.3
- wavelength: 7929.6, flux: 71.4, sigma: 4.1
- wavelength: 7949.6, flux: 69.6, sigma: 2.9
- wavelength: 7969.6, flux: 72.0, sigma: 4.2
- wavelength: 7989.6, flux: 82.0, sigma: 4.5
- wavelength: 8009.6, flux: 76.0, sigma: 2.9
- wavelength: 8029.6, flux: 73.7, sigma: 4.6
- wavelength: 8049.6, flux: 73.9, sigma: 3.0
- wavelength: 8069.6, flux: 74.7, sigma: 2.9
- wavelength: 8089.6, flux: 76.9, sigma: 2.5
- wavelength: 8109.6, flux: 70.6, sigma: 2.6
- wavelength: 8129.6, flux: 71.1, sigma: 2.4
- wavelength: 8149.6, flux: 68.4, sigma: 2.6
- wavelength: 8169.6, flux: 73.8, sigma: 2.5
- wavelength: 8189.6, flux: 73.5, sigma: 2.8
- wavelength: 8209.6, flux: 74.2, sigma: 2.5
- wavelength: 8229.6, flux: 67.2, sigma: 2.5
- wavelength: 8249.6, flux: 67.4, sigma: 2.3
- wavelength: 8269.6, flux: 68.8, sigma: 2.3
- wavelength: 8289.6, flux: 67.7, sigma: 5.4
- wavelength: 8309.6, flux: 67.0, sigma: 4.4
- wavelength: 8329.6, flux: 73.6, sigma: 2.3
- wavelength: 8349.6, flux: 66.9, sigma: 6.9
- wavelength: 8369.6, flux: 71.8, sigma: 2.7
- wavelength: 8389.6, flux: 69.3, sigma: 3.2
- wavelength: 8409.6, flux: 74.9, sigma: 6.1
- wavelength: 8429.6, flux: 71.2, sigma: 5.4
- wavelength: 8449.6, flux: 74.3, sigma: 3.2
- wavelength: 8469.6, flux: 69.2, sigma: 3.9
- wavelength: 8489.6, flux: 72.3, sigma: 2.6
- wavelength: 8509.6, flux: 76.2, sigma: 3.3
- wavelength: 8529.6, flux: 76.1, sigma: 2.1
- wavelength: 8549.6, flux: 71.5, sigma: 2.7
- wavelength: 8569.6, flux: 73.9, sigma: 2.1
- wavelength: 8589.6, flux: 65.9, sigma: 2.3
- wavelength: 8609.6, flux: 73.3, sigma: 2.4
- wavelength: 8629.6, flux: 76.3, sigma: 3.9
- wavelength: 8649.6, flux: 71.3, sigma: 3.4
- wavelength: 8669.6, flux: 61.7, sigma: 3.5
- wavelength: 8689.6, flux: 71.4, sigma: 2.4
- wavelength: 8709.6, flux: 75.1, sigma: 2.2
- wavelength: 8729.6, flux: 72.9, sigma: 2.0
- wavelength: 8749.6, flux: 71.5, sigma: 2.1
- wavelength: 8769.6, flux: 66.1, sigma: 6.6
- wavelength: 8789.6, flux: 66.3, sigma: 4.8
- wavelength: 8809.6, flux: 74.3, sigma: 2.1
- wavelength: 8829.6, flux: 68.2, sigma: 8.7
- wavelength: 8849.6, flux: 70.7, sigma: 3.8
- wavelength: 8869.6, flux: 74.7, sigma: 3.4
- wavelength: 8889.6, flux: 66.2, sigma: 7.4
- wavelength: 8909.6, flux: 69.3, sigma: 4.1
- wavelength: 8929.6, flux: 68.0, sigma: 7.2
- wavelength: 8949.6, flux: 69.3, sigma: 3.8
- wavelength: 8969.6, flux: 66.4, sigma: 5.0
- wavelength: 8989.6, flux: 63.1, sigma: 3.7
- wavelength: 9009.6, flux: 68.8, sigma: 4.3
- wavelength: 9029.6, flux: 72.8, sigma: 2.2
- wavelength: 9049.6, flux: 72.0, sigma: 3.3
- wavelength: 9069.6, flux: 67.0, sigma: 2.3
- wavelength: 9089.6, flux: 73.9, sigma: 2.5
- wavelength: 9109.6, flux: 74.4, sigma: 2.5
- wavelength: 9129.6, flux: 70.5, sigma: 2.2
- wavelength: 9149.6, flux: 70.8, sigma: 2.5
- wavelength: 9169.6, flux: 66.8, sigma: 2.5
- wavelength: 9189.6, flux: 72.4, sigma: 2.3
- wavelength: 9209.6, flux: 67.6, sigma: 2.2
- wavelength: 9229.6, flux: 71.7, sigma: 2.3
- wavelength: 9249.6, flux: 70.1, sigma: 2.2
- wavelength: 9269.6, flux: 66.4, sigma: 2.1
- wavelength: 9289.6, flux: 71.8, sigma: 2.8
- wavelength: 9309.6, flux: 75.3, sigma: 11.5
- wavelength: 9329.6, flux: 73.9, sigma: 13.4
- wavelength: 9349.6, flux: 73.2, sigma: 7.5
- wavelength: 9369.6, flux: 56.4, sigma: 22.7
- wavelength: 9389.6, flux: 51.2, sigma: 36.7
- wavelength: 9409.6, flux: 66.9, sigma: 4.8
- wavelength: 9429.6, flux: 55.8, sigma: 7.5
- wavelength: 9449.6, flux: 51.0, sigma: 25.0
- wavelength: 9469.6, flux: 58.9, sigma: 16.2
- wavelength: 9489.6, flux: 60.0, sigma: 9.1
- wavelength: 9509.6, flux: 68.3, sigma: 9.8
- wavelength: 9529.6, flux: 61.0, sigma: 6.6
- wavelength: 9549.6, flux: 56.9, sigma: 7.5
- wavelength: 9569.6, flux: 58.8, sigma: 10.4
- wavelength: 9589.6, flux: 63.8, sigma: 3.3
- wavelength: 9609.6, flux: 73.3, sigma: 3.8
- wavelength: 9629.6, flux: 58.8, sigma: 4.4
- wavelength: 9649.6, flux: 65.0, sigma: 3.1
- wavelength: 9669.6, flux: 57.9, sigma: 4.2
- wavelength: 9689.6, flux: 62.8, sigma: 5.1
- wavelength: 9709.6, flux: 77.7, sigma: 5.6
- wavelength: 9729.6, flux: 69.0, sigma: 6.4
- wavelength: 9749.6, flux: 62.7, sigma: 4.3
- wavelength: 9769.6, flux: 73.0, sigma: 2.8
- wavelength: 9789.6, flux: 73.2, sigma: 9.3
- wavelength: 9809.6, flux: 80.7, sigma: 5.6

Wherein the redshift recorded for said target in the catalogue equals 0.32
